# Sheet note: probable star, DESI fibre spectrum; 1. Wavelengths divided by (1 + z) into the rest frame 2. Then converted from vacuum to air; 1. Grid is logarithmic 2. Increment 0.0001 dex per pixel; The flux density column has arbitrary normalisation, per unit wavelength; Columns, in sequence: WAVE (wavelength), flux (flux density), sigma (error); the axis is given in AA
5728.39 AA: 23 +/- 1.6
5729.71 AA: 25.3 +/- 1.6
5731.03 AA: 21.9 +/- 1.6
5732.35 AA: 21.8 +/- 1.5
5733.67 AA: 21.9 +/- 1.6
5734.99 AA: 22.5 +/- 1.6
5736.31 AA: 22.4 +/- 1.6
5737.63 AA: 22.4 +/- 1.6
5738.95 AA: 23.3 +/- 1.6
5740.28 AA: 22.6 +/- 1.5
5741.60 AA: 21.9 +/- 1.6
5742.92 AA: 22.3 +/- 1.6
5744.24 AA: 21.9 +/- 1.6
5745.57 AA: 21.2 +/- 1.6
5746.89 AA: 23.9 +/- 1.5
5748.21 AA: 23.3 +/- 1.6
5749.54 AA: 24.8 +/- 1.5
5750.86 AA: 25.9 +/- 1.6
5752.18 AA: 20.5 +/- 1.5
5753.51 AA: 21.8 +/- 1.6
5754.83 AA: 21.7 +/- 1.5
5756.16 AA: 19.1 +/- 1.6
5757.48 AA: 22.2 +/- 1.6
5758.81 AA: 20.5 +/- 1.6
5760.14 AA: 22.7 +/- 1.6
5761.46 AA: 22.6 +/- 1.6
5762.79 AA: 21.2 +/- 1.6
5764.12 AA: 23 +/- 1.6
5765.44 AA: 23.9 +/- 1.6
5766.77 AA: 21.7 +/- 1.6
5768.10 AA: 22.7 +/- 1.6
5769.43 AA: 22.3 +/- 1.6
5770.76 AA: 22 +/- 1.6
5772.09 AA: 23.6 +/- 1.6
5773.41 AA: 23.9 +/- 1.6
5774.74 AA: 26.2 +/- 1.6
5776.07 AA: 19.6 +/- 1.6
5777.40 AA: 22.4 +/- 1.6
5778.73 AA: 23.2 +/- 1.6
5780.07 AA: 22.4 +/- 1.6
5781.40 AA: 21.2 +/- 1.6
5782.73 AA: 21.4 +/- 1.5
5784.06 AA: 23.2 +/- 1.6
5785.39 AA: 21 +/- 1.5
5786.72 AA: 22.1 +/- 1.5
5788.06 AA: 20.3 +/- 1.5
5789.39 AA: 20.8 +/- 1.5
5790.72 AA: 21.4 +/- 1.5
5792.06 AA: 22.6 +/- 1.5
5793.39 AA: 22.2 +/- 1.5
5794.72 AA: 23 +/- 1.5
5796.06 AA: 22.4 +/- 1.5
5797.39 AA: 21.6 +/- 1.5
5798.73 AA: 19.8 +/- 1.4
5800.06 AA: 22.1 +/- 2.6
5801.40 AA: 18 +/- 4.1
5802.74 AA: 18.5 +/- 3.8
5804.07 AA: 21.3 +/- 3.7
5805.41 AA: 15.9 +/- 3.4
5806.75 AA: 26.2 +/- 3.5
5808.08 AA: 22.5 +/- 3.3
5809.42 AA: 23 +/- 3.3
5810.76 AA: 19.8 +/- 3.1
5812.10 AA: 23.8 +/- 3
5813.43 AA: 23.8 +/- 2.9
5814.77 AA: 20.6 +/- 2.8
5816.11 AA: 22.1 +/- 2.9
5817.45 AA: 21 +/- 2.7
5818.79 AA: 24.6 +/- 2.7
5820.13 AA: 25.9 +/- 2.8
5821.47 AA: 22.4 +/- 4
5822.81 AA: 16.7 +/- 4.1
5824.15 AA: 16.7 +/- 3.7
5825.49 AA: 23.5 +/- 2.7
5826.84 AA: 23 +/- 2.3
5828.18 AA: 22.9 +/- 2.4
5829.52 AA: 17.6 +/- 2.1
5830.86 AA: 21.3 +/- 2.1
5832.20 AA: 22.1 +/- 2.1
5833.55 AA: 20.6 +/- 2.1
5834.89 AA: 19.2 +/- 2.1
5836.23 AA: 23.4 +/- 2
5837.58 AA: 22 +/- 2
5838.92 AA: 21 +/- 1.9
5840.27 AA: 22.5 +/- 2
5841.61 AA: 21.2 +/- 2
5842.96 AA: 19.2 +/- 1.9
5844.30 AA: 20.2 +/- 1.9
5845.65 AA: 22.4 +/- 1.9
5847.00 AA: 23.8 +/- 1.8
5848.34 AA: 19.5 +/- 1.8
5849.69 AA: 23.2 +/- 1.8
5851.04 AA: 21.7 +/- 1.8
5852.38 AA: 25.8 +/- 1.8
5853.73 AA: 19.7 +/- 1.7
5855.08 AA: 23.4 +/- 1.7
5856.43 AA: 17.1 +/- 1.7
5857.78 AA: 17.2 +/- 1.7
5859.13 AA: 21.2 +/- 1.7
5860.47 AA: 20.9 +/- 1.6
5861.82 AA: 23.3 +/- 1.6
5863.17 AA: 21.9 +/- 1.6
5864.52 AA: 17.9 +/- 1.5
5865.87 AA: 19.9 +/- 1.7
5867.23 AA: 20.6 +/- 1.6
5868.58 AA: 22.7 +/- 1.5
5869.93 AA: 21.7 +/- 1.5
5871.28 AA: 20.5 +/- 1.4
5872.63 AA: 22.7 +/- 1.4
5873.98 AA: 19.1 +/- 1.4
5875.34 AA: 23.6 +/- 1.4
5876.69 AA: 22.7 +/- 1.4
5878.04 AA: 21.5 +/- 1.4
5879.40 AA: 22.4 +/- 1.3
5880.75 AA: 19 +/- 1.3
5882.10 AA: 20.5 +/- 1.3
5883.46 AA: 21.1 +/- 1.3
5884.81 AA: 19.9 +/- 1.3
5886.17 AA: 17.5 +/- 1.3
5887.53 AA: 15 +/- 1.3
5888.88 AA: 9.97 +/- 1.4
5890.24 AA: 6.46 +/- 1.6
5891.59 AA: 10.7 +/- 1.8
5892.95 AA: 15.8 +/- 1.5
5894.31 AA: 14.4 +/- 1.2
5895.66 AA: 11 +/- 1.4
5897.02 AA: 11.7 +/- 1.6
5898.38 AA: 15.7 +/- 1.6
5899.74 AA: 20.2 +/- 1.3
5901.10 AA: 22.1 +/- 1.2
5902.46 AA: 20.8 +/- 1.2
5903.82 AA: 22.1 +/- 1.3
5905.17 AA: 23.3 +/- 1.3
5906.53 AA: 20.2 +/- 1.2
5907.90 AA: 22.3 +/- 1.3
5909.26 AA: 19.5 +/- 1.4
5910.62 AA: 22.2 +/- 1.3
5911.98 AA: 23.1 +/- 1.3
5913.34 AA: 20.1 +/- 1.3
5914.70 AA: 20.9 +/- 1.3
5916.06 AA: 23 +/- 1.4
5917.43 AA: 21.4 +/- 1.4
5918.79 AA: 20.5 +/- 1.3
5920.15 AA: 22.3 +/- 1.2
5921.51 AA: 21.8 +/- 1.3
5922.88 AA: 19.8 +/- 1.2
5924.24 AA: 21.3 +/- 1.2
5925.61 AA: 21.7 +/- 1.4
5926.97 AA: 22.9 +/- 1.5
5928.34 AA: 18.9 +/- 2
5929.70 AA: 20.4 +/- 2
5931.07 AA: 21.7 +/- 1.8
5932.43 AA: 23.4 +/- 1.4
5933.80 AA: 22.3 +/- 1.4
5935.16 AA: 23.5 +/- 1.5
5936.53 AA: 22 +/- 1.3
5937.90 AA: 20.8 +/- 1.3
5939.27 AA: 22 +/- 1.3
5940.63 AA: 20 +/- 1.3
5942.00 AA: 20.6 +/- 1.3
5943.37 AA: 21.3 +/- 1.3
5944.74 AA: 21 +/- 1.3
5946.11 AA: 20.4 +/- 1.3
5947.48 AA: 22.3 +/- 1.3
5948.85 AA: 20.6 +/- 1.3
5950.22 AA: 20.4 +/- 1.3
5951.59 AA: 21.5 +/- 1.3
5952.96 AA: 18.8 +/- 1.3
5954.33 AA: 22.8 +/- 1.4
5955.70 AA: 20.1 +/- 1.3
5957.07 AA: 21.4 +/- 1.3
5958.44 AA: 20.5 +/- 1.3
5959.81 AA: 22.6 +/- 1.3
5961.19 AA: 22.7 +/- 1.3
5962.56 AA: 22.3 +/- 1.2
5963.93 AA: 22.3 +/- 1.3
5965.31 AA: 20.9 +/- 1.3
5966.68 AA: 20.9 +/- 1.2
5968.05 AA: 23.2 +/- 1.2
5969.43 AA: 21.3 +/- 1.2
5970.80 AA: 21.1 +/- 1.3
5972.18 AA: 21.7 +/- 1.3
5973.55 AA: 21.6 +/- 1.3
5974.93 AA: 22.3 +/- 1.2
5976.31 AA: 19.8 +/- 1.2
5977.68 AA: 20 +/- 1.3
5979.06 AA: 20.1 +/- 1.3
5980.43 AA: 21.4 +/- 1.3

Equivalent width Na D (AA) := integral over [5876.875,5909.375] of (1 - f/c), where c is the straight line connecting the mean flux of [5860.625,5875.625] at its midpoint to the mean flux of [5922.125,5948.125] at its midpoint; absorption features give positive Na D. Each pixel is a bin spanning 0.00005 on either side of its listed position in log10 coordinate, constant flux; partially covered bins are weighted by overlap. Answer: 5.5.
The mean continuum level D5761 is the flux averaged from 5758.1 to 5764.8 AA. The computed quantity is 22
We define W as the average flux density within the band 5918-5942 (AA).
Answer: 21.5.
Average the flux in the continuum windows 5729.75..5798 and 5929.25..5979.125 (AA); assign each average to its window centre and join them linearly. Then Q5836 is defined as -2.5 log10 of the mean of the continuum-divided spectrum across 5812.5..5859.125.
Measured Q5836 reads 0.028 mag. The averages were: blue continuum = 22.3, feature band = 21.4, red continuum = 21.4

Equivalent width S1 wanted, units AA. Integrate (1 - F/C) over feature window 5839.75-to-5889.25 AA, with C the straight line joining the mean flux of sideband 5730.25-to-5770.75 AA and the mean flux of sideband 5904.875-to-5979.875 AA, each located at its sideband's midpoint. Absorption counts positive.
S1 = 2.5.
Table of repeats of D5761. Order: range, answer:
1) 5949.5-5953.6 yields 20.3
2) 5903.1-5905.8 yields 22.7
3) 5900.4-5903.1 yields 21.4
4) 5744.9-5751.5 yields 23.8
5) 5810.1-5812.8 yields 21.9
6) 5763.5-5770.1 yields 22.7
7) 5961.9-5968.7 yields 21.9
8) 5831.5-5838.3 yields 21.5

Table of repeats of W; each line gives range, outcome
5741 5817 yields 22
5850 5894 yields 19.5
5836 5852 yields 21.7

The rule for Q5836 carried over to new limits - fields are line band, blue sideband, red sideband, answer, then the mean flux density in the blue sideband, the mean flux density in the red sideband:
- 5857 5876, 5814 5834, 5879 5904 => -0.146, 21.4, 16.5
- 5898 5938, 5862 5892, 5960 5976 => -0.055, 19.1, 21.8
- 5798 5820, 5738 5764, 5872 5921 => -0.029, 22.3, 19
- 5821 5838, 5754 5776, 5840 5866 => 0.031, 22.4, 21.1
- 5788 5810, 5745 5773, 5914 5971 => 0.046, 22.4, 21.4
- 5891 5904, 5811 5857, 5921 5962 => 0.299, 21.6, 21.3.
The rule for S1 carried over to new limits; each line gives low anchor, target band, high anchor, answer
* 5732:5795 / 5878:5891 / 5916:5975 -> 2.8 AA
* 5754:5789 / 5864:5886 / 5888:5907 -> -5.0 AA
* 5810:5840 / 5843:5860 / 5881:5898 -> -2.2 AA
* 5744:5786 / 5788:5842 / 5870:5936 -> -0.1 AA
